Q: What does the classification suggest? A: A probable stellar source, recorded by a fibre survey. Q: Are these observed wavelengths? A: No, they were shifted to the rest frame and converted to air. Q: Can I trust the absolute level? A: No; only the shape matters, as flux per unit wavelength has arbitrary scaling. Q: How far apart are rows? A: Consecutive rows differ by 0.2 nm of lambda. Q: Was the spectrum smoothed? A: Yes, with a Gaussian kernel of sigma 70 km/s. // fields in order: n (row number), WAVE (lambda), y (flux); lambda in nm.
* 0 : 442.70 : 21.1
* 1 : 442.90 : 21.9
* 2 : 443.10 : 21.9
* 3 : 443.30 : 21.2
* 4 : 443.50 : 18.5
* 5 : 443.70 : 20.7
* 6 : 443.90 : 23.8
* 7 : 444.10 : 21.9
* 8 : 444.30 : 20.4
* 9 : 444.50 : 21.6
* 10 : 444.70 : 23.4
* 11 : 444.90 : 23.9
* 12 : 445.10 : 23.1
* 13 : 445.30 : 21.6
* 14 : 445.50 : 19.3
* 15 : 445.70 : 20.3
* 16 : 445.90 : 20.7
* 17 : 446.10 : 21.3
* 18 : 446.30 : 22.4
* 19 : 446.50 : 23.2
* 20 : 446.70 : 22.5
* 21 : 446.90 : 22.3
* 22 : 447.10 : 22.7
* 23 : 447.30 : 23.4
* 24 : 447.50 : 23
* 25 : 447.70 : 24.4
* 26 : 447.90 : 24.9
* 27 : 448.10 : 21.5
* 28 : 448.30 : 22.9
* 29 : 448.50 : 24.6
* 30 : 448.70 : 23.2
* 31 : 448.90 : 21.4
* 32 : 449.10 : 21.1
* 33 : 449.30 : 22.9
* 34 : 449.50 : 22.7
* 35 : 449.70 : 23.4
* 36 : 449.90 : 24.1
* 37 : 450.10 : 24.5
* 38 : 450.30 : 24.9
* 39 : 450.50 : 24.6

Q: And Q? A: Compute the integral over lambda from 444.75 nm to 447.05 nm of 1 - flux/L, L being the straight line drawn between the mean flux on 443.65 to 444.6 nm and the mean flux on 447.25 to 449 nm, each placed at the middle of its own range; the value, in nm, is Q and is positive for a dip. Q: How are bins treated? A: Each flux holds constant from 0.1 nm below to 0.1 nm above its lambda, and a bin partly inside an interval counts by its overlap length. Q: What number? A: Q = 0.05 nm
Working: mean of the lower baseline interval 21.7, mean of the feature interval 21.9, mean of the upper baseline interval 23.3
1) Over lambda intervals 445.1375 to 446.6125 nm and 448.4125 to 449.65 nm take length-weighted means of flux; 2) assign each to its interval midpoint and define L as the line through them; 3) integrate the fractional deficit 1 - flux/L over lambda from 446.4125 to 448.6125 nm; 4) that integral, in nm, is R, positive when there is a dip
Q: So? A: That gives -0.12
